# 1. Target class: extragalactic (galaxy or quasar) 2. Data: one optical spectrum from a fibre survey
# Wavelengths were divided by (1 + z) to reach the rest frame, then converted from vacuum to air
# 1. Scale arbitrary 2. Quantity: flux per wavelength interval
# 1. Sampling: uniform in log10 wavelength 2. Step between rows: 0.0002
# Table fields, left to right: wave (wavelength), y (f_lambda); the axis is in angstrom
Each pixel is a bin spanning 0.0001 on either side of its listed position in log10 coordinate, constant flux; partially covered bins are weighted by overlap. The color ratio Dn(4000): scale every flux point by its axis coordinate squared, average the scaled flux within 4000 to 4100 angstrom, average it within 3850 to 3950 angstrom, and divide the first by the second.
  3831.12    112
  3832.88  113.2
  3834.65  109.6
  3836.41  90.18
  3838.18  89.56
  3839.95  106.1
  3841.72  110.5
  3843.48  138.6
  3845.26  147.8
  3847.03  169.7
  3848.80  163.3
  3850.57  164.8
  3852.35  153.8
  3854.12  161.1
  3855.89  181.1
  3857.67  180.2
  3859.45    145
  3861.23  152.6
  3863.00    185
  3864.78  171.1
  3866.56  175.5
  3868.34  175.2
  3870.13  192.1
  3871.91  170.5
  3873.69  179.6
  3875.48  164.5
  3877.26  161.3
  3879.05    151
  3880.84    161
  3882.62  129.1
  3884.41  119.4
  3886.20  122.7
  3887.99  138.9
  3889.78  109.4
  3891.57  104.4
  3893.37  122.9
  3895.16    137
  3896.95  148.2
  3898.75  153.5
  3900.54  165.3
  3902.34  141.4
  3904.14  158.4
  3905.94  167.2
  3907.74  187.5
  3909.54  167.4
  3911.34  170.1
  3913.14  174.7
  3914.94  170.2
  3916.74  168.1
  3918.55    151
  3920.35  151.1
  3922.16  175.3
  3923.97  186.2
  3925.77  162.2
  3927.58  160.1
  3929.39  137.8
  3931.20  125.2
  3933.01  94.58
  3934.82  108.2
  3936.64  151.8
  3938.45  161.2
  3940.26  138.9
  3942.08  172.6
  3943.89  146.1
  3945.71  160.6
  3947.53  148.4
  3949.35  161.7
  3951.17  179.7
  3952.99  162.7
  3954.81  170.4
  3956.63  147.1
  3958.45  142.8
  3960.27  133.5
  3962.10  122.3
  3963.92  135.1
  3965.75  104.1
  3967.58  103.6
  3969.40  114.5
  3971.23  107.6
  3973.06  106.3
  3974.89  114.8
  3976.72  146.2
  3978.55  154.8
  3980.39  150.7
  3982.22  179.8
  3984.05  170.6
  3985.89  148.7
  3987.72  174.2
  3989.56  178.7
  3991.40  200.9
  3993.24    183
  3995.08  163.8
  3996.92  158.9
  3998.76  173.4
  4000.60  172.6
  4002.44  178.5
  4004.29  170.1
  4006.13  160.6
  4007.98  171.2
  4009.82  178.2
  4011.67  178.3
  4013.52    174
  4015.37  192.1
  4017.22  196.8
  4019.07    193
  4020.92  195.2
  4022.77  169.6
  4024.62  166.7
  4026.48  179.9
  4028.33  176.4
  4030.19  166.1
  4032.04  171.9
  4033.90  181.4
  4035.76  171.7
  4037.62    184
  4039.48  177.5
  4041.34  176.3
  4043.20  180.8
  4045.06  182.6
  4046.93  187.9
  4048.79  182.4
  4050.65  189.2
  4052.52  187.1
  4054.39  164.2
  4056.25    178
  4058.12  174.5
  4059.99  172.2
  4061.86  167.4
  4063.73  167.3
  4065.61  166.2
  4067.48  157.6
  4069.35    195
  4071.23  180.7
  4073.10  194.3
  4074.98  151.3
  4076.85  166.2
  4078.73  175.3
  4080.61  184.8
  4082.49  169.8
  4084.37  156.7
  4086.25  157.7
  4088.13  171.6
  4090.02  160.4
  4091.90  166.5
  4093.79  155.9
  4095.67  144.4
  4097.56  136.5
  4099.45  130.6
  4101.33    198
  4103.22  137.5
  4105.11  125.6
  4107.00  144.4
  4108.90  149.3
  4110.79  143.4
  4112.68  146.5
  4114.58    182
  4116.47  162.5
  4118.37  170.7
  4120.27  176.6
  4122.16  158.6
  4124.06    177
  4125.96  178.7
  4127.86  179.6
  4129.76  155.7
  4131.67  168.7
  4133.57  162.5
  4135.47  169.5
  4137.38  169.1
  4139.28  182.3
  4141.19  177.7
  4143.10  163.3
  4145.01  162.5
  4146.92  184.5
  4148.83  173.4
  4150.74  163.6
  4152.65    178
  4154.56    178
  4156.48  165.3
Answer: 1.21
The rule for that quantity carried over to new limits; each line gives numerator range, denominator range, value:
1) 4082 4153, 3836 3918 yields 1.20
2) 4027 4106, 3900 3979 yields 1.22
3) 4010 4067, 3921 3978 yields 1.32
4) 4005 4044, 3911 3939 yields 1.23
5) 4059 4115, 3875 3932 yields 1.17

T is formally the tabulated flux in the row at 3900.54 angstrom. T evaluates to 165.3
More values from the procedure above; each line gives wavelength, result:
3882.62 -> 129.1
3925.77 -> 162.2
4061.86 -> 167.4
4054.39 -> 164.2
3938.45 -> 161.2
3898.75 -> 153.5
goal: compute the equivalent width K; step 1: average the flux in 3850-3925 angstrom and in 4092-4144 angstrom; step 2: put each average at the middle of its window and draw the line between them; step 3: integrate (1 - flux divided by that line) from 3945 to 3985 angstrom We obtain 4.41 angstrom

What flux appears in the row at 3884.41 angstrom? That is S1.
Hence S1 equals 119.4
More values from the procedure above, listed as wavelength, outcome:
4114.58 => 182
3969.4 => 114.5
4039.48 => 177.5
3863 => 185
